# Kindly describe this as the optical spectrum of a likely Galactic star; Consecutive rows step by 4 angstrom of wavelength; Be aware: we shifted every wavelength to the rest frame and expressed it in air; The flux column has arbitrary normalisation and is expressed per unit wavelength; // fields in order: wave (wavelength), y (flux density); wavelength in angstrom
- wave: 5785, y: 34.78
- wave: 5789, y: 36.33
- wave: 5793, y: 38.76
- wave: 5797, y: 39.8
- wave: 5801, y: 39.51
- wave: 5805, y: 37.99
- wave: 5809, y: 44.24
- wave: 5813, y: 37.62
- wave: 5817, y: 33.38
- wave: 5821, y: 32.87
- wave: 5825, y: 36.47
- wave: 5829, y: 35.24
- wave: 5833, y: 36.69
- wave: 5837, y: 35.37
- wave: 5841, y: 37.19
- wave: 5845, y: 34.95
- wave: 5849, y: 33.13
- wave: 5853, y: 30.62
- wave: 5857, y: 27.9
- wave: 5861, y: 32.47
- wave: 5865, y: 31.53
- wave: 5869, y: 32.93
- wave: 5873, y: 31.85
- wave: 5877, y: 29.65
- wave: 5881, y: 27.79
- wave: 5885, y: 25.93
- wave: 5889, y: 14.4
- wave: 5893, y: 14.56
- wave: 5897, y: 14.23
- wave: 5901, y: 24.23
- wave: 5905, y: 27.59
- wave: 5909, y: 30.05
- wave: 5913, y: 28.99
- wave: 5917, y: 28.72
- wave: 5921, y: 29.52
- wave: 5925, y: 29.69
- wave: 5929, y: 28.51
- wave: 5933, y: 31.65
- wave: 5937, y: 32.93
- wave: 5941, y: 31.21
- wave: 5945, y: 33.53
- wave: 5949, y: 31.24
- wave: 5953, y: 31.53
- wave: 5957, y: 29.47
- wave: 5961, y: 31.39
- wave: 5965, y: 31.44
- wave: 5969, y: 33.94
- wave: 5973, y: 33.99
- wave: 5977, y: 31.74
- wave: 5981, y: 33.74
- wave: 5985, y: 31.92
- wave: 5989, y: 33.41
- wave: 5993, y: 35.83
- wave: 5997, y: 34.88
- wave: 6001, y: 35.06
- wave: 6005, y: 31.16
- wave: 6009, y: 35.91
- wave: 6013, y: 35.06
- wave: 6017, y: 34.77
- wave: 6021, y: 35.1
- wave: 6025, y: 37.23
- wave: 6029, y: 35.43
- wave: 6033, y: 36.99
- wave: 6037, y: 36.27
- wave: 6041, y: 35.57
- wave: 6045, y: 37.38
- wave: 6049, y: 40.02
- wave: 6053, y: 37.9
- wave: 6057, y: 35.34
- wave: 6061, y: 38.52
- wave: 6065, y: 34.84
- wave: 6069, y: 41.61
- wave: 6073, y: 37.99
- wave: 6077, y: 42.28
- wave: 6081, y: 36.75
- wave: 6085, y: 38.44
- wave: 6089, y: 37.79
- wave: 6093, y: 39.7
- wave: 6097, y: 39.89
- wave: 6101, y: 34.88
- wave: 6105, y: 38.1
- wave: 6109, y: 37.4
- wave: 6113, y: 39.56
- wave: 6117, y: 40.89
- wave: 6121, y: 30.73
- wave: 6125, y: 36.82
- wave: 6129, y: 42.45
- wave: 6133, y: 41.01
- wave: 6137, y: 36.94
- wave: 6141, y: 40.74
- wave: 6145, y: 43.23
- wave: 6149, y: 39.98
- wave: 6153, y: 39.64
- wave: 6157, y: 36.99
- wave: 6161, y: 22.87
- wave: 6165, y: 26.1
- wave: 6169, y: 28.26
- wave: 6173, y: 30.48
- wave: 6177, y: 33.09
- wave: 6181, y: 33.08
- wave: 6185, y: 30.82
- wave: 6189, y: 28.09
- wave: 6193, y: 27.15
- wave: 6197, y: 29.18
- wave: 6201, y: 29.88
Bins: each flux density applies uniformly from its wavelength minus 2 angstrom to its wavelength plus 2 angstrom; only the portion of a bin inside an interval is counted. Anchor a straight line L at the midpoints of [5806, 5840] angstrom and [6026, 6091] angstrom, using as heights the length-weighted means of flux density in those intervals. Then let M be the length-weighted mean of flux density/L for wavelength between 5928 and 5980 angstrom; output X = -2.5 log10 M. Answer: 0.17 mag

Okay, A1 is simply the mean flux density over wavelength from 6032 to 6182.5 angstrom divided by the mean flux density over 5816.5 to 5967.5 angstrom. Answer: 1.23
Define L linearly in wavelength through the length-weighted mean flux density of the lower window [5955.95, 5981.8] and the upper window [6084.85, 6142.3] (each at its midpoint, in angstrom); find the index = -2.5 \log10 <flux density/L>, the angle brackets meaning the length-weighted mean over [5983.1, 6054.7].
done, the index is -0.04 mag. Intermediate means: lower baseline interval 32.3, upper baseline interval 38.3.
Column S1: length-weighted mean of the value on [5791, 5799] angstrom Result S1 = 39.3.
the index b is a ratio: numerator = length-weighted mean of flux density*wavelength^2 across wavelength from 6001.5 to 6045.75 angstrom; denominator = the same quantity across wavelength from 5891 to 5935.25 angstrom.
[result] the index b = 1.4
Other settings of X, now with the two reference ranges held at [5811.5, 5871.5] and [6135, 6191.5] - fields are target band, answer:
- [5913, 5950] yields 0.104 mag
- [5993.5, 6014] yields -0.025 mag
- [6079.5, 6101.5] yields -0.137 mag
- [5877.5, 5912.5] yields 0.420 mag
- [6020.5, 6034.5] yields -0.081 mag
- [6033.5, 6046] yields -0.085 mag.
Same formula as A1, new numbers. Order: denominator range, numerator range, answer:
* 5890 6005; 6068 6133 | 1.28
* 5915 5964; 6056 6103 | 1.24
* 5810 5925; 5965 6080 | 1.19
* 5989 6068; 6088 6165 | 1.04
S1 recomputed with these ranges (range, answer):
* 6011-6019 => 34.9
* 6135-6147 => 40.3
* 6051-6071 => 37.6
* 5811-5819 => 35.5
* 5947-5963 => 30.9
